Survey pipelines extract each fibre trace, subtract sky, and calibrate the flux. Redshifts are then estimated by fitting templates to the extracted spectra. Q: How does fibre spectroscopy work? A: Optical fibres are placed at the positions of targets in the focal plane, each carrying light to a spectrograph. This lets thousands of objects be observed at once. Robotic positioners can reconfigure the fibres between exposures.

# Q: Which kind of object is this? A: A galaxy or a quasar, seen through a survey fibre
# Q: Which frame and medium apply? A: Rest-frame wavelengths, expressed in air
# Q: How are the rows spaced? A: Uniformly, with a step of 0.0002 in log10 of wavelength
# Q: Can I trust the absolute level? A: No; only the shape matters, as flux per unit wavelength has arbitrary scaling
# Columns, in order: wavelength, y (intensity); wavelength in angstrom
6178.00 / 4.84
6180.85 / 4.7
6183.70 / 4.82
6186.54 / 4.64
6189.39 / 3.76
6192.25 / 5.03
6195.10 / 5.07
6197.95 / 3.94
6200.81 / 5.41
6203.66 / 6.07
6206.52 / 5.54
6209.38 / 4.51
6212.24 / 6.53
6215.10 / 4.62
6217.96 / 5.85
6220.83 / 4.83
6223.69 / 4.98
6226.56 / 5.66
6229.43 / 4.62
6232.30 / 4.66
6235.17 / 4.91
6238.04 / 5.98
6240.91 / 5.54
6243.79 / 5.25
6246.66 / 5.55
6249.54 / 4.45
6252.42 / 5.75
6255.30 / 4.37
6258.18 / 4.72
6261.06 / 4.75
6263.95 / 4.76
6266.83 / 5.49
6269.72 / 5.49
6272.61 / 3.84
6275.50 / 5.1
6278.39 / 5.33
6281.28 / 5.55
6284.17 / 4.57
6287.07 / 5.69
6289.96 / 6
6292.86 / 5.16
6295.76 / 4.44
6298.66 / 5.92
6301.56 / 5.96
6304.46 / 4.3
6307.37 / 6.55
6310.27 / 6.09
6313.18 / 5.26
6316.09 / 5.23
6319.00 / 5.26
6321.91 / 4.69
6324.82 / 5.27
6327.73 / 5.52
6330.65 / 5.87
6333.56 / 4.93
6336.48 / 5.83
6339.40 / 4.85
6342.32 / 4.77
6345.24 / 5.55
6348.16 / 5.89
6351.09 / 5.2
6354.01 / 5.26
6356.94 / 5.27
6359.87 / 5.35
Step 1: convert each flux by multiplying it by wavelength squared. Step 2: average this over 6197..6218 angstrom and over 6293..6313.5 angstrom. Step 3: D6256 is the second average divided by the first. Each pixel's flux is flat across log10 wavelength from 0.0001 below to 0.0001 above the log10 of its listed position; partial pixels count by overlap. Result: 1.07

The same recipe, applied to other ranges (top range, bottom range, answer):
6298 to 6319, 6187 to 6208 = 1.17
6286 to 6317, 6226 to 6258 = 1.10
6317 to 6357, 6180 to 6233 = 1.10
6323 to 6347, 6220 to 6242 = 1.07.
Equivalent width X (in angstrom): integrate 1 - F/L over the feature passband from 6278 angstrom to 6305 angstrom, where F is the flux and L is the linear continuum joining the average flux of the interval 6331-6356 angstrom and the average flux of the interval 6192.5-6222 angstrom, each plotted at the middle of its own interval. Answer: -0.2 angstrom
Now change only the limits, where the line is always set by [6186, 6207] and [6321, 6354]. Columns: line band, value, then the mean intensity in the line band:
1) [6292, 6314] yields -1.1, 5.47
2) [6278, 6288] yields -0.2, 5.26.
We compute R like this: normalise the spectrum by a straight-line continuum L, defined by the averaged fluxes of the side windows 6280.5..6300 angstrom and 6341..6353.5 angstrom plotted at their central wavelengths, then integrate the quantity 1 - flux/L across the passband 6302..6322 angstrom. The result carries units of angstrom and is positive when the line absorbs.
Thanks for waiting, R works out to -0.3 angstrom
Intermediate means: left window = 5.32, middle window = 5.41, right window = 5.35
